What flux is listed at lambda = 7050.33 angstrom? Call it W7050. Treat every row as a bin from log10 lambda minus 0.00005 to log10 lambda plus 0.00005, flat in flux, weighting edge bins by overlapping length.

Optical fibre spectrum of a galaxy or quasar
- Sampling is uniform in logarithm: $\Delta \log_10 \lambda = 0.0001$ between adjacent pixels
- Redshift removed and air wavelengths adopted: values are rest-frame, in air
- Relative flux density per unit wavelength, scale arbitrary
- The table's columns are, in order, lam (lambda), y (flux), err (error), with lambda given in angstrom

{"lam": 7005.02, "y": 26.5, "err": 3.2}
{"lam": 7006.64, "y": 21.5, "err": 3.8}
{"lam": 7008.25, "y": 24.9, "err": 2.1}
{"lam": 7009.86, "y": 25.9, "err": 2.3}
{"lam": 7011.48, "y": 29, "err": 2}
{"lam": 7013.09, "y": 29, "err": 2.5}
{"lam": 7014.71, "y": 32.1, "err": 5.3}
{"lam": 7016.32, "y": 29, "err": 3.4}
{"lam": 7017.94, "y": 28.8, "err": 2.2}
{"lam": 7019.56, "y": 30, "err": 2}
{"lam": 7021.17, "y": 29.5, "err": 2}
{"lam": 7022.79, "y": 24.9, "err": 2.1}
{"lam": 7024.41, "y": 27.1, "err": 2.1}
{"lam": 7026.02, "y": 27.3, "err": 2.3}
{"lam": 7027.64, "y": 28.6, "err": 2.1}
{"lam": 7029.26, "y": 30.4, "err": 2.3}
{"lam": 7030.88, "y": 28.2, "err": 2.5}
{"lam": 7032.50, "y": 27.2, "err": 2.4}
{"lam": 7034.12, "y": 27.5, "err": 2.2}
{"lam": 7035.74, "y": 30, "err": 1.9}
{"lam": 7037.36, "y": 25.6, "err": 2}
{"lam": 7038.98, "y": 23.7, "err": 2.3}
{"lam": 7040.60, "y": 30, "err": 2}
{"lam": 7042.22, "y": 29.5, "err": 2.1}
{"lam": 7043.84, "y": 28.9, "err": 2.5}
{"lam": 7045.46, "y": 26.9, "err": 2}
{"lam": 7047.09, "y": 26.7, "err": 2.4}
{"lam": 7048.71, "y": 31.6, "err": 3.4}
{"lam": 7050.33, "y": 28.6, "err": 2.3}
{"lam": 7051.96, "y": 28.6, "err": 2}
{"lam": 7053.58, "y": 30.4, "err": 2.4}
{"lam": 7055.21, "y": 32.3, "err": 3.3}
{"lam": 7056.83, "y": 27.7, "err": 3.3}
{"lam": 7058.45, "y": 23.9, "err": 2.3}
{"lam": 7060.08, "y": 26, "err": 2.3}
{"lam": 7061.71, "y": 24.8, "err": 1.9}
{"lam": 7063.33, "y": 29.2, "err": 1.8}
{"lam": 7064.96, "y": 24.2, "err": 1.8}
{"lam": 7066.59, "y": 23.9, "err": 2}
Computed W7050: 28.6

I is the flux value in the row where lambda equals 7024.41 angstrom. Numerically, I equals 27.1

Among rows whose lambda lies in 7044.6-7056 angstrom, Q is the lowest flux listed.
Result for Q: 26.7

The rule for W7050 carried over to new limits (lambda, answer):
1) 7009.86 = 25.9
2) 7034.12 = 27.5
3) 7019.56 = 30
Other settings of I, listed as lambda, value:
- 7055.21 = 32.3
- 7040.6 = 30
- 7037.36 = 25.6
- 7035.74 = 30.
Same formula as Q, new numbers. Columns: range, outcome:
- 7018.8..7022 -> 29.5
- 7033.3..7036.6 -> 27.5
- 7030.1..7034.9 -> 27.2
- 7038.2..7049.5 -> 23.7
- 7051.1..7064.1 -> 23.9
